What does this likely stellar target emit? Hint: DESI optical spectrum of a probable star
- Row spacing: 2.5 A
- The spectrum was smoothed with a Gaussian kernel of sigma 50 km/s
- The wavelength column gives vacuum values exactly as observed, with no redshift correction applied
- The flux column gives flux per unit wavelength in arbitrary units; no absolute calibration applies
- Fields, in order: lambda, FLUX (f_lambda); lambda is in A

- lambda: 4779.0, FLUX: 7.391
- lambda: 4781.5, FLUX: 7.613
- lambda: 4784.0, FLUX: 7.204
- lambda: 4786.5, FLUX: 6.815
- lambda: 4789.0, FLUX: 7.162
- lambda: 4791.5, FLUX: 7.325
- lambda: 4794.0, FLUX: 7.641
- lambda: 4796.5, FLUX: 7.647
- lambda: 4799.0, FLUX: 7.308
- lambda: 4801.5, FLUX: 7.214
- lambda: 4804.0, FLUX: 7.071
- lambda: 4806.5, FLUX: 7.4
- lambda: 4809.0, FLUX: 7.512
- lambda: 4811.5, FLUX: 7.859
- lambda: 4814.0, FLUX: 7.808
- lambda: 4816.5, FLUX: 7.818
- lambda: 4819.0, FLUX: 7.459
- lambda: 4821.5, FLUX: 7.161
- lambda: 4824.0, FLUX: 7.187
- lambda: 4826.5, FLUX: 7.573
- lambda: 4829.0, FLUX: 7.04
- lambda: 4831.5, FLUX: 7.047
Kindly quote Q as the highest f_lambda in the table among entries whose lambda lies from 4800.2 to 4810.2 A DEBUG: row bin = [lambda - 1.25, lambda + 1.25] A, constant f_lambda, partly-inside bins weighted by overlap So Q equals 7.512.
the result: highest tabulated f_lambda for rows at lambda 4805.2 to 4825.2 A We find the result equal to 7.859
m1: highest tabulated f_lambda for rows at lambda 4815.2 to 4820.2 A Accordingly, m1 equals 7.818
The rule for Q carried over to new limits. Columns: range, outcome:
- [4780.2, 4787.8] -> 7.613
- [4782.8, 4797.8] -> 7.647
